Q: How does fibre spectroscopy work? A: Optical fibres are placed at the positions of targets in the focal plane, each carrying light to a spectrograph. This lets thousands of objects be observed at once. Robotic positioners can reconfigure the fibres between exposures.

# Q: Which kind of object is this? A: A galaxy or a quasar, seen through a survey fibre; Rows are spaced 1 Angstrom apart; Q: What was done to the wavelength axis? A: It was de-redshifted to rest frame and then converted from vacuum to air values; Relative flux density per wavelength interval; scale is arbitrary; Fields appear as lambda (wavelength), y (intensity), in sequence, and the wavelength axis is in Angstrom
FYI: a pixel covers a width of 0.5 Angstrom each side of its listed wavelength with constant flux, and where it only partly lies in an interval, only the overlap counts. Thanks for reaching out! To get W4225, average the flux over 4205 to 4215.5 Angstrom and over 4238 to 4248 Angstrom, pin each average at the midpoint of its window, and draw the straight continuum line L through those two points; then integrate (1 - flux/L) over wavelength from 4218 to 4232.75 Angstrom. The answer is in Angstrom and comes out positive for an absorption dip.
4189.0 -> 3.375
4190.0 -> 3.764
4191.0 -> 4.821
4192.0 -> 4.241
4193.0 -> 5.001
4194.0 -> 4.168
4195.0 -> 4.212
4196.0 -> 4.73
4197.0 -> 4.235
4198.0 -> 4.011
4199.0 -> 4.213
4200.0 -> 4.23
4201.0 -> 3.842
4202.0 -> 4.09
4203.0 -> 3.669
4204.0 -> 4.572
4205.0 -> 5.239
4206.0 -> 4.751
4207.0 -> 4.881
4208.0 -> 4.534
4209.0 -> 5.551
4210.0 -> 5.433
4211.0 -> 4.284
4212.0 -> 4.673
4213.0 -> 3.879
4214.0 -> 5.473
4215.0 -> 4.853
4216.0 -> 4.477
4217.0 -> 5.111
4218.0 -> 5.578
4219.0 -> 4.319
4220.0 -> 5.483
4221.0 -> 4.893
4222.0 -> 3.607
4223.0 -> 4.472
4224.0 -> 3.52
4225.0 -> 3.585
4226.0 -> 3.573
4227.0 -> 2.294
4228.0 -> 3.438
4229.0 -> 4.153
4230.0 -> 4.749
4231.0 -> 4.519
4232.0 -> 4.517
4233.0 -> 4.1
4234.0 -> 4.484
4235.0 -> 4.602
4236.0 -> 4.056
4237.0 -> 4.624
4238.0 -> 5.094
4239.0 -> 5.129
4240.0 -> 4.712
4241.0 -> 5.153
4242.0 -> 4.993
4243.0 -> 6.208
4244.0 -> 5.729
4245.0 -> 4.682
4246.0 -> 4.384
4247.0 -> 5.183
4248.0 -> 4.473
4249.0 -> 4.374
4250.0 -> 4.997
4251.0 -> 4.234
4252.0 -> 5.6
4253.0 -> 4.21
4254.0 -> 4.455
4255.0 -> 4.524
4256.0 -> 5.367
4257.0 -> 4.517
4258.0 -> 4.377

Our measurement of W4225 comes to 2.47 Angstrom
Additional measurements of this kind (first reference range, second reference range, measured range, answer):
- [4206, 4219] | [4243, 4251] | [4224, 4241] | 2.2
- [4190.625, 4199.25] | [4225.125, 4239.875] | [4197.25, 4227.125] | -0.9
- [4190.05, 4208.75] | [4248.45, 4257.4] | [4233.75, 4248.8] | -0.8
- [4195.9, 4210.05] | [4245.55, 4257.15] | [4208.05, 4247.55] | 0.0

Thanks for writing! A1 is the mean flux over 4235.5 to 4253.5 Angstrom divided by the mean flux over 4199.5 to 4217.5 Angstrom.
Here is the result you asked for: 1.05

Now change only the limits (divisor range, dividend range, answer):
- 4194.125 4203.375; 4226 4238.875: 1.02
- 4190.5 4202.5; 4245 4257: 1.09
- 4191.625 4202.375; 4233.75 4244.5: 1.17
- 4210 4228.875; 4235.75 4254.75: 1.12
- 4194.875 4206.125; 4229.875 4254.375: 1.11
